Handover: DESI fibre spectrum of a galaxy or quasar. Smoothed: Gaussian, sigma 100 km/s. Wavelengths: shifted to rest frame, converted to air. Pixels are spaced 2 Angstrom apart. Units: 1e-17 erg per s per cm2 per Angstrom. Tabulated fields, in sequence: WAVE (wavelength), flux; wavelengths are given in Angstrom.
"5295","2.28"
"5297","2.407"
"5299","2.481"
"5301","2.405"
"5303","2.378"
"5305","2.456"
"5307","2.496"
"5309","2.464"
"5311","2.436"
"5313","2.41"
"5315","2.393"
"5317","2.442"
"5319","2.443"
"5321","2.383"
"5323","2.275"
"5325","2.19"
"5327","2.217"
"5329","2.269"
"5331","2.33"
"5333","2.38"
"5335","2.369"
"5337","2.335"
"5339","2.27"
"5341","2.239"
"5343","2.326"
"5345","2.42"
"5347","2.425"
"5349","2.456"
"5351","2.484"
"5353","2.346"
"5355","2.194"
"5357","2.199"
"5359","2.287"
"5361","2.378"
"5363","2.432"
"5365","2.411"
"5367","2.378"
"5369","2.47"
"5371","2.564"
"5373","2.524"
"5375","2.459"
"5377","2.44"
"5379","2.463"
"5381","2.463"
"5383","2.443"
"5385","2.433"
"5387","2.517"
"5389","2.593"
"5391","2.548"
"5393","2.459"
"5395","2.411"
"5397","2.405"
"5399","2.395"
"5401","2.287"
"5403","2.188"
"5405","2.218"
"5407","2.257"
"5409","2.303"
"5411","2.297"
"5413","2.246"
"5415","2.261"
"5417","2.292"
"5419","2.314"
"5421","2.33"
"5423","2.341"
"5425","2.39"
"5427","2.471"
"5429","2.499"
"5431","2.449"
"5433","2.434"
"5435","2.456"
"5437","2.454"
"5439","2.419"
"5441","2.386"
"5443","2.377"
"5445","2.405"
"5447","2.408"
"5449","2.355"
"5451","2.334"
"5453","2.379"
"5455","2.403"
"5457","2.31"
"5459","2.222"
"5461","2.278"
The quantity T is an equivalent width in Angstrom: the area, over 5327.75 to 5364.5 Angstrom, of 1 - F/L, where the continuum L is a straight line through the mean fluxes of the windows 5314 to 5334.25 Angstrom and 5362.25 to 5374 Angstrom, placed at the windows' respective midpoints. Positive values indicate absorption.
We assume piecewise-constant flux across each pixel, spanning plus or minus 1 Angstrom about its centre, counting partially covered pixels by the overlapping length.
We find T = 0.87 Angstrom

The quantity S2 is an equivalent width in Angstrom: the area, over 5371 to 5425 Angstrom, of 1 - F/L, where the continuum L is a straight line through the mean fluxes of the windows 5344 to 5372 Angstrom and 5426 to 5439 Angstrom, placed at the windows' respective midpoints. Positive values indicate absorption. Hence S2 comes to 0.9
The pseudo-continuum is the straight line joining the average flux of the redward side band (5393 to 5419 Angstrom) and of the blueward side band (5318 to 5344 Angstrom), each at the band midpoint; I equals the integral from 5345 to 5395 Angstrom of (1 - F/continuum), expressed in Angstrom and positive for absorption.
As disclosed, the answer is -2.70 Angstrom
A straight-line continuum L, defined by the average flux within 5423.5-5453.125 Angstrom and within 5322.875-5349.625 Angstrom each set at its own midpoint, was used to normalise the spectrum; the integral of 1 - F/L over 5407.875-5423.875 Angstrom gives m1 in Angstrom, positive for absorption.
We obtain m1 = 0.6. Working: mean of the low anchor 2.32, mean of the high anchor 2.41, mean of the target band 2.3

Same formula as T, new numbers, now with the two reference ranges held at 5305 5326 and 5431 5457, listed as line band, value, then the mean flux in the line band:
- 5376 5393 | -0.6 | 2.49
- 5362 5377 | -0.4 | 2.46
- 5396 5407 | 0.5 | 2.29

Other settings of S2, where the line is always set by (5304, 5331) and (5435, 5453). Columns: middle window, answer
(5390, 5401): -0.20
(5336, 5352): 0.06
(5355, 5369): 0.21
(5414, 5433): 0.13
